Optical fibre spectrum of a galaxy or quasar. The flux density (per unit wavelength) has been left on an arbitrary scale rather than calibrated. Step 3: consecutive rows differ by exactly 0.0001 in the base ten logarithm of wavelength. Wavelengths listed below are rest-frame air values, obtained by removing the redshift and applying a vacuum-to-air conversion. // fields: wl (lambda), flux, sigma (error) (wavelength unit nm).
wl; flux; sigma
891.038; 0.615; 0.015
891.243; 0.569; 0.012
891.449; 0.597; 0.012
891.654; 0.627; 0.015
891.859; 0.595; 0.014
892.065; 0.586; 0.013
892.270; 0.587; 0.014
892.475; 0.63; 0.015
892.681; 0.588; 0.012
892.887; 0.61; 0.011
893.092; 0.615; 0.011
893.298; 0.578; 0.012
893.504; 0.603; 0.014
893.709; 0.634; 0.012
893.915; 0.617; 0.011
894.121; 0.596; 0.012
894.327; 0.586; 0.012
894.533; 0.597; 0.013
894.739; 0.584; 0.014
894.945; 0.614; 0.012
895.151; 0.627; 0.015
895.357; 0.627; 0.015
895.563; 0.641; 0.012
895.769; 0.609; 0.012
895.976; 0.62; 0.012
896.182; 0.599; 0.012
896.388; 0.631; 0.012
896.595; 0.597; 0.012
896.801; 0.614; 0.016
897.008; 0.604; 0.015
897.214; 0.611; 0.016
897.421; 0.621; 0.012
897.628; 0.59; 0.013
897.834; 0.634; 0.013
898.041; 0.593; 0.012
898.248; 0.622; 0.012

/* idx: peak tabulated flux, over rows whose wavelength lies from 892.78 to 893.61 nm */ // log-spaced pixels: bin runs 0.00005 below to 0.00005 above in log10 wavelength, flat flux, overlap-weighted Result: 0.615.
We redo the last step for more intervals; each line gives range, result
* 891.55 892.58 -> 0.63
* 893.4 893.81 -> 0.634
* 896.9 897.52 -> 0.621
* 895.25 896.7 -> 0.641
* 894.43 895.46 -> 0.627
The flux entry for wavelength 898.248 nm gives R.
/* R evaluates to 0.622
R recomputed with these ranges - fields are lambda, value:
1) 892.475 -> 0.63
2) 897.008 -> 0.604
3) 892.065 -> 0.586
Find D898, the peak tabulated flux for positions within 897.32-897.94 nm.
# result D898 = 0.634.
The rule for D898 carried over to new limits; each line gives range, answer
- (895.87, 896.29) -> 0.62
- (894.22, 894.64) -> 0.597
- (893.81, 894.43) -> 0.617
